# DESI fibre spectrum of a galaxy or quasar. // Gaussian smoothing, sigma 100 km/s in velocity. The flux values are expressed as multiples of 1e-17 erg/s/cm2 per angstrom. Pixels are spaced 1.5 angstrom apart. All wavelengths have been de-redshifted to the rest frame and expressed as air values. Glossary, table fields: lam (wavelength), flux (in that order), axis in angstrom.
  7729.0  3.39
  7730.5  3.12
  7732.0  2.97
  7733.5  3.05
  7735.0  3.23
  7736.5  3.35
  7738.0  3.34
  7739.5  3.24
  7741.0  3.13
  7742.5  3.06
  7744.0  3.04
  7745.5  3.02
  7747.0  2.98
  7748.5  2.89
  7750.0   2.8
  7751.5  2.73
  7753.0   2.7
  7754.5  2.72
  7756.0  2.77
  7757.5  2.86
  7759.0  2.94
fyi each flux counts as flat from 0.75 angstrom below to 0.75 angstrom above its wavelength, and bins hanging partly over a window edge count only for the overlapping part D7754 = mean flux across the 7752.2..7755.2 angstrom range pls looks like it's 2.71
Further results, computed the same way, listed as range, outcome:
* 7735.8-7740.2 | 3.31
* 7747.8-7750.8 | 2.84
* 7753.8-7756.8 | 2.75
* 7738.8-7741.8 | 3.18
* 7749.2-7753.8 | 2.74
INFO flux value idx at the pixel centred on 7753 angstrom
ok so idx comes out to 2.7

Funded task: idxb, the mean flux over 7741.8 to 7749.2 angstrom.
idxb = 3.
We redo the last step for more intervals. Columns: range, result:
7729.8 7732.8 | 3.04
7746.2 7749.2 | 2.94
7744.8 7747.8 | 3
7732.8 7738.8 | 3.24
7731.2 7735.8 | 3.09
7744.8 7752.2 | 2.88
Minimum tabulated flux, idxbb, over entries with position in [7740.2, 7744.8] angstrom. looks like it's 3.04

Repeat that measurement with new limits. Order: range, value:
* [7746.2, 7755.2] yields 2.7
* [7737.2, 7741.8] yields 3.13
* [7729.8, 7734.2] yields 2.97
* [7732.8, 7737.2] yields 3.05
